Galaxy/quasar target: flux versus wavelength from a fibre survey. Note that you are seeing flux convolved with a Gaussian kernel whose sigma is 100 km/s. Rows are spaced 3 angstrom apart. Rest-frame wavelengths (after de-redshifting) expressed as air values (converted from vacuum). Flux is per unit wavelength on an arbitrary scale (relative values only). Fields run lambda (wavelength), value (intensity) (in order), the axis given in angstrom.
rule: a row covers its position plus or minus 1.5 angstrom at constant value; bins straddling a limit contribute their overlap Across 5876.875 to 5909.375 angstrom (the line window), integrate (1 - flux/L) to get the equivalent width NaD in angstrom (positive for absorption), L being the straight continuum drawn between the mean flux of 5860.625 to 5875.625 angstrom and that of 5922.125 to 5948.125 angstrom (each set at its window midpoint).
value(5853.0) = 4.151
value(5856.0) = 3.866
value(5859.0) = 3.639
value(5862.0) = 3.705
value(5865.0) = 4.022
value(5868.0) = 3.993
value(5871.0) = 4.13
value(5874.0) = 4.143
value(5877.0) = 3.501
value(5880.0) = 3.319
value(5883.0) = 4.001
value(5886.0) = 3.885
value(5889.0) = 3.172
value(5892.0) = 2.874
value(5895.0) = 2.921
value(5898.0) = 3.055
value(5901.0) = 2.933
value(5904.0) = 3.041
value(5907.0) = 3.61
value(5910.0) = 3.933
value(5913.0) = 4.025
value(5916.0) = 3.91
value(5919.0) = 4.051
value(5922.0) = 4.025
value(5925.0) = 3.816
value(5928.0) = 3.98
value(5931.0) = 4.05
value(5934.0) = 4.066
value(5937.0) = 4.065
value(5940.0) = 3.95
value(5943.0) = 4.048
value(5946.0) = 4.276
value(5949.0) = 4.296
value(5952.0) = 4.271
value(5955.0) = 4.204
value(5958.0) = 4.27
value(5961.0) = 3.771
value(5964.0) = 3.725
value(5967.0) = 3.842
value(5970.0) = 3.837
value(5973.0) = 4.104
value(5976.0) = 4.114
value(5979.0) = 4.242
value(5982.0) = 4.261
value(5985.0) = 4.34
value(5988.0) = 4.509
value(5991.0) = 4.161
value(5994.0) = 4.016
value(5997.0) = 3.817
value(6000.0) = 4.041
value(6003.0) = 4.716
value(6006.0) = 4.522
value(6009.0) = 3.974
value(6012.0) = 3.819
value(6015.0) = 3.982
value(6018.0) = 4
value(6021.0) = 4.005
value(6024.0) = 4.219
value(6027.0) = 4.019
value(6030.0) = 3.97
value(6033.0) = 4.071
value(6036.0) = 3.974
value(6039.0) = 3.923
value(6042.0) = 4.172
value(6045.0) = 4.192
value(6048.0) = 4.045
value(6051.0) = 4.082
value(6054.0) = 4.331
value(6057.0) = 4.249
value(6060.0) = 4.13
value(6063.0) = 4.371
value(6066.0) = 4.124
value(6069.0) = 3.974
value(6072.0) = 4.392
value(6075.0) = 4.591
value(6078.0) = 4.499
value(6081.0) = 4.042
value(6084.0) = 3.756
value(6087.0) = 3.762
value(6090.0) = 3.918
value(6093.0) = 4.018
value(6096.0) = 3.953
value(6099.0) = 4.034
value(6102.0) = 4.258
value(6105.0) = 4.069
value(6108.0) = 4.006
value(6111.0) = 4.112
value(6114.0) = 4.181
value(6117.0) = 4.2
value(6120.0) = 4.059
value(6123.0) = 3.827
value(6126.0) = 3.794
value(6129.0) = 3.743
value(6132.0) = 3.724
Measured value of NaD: 5.7 angstrom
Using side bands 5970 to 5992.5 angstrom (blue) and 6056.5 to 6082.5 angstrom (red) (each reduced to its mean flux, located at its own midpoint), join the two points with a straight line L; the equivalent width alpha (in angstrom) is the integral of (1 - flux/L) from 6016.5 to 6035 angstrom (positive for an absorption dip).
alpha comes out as 0.9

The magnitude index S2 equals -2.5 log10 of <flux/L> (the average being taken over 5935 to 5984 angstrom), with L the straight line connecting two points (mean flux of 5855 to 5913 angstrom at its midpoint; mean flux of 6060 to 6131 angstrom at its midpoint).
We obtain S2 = -0.09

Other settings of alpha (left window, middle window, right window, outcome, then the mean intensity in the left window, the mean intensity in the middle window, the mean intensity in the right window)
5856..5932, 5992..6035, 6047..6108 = -1.25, 3.67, 4.08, 4.13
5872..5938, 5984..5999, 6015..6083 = -0.80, 3.65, 4.16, 4.15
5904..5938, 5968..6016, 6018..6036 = -1.80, 3.92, 4.15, 4.05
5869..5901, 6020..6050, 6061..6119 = -0.86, 3.48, 4.06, 4.12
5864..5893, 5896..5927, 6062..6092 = 1.24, 3.71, 3.63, 4.14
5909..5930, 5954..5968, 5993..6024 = 0.24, 3.97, 3.96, 4.1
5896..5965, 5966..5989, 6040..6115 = -1.13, 3.88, 4.16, 4.13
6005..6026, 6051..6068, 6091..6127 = -0.69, 4.06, 4.22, 4.04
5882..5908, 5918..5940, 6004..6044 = -3.39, 3.26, 4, 4.06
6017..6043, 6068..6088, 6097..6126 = -0.52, 4.04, 4.16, 4.07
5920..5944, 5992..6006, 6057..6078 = -0.17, 4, 4.19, 4.28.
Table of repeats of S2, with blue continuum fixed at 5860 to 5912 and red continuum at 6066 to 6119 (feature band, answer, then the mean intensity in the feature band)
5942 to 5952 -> -0.140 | 4.22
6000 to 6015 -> -0.090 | 4.21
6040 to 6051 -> -0.038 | 4.12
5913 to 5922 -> -0.103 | 4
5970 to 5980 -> -0.086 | 4.1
